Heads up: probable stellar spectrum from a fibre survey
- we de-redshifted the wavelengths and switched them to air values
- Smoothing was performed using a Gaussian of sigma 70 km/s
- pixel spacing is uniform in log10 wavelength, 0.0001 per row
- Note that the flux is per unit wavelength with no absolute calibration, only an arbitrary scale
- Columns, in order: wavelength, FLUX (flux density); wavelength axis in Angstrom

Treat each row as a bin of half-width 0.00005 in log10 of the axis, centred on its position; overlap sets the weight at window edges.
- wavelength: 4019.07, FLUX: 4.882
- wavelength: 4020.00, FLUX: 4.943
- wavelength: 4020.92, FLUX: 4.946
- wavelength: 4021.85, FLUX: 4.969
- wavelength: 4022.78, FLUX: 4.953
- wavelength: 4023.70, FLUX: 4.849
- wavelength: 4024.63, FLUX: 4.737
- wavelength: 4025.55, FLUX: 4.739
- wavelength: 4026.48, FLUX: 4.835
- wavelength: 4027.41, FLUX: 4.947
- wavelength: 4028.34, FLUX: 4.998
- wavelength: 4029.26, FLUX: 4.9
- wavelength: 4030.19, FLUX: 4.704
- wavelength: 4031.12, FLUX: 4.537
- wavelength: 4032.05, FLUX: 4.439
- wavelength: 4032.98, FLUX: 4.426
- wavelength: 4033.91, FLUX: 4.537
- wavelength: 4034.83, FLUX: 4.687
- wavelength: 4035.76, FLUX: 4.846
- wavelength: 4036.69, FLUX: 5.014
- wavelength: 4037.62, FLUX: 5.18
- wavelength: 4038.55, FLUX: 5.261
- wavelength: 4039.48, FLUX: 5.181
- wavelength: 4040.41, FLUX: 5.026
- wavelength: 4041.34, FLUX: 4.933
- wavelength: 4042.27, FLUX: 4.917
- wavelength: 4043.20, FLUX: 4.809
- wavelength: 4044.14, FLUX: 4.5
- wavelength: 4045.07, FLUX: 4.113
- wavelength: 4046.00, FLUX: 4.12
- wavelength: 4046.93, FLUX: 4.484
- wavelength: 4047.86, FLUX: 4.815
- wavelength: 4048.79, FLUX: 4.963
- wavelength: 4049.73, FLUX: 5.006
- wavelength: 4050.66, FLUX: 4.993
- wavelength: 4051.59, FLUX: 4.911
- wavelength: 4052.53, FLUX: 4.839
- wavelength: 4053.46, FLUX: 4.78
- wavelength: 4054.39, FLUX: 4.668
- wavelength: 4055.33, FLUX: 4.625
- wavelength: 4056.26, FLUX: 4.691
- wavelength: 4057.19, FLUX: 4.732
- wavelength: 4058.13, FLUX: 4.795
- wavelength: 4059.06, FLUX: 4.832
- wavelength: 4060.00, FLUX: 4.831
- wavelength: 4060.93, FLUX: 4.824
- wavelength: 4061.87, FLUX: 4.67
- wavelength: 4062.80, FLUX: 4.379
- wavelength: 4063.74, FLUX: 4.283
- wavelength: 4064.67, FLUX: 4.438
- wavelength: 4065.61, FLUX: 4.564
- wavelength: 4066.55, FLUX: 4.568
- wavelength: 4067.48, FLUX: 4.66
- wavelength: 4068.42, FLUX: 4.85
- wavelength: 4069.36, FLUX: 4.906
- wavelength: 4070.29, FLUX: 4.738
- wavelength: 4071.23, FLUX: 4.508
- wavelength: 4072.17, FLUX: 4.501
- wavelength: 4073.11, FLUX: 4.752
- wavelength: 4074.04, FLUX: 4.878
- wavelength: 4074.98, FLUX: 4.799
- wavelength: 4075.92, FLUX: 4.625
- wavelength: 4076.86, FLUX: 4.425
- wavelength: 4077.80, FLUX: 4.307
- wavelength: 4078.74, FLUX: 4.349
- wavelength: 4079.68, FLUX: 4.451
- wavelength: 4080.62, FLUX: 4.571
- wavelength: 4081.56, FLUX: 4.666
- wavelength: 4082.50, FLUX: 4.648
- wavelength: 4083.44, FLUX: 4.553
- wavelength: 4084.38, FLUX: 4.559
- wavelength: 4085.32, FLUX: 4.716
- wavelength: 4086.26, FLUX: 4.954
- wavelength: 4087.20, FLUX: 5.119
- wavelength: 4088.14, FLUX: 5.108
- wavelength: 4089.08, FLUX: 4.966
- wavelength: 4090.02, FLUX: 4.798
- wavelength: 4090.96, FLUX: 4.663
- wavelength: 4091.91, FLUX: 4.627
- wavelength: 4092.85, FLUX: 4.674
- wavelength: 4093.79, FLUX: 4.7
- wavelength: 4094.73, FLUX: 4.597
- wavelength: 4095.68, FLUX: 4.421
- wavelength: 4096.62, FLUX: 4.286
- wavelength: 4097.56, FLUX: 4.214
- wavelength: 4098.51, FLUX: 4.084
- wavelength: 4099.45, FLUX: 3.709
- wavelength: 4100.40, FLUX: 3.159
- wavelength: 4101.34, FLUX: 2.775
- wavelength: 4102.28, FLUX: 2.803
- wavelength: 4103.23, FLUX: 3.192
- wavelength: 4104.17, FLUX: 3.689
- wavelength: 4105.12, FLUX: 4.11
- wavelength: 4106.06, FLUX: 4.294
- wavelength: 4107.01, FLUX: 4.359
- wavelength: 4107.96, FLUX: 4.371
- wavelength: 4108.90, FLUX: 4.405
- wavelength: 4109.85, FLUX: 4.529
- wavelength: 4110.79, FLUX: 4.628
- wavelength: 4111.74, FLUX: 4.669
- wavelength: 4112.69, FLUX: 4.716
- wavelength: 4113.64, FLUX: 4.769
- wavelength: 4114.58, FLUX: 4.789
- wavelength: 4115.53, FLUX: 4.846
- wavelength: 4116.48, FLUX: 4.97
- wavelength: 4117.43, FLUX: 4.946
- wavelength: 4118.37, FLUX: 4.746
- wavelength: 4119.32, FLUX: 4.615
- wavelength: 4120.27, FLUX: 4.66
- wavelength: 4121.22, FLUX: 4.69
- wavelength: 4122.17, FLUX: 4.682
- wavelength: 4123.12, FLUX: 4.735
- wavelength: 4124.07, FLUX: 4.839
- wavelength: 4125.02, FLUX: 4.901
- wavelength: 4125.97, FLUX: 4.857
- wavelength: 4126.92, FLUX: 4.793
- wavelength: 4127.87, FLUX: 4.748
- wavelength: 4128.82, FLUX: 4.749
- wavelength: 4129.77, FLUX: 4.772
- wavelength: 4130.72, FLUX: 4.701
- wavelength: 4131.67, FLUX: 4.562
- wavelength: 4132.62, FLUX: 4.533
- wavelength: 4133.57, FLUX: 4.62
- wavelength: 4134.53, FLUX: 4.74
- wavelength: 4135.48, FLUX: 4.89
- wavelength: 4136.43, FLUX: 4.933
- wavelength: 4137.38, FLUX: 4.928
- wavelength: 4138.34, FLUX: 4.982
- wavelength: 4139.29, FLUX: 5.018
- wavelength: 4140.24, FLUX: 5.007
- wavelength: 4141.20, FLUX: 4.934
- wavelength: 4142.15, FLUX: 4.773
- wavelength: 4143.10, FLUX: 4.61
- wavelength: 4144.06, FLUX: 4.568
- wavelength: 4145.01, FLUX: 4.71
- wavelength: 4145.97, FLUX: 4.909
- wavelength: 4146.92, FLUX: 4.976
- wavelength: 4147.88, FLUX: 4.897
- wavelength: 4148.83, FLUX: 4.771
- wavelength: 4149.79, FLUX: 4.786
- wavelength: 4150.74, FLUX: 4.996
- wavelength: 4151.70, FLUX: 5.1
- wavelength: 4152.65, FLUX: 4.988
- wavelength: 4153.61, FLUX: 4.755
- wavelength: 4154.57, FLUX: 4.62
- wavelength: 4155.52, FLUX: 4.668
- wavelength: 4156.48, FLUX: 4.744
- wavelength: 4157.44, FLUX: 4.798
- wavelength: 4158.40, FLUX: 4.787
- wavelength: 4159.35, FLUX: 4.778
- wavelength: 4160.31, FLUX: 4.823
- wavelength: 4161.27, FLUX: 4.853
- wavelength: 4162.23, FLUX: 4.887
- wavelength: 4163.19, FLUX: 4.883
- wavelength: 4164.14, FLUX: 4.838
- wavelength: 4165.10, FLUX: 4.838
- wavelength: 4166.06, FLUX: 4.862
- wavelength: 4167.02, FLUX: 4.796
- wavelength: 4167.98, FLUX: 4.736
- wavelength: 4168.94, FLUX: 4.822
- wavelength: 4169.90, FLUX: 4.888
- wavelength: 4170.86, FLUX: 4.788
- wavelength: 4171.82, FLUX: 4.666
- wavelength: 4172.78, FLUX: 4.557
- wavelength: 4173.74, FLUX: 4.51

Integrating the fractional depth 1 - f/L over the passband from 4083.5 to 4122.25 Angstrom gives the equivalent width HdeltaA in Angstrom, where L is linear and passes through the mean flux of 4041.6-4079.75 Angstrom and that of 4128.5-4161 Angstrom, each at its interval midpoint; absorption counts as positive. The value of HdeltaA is 2.5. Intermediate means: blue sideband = 4.66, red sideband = 4.81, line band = 4.43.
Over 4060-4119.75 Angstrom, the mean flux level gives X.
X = 4.49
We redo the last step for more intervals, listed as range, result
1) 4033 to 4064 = 4.76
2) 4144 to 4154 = 4.87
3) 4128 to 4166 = 4.81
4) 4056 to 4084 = 4.63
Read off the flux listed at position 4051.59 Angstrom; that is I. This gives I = 4.911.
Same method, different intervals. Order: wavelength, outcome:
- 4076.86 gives 4.425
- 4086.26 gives 4.954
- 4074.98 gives 4.799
